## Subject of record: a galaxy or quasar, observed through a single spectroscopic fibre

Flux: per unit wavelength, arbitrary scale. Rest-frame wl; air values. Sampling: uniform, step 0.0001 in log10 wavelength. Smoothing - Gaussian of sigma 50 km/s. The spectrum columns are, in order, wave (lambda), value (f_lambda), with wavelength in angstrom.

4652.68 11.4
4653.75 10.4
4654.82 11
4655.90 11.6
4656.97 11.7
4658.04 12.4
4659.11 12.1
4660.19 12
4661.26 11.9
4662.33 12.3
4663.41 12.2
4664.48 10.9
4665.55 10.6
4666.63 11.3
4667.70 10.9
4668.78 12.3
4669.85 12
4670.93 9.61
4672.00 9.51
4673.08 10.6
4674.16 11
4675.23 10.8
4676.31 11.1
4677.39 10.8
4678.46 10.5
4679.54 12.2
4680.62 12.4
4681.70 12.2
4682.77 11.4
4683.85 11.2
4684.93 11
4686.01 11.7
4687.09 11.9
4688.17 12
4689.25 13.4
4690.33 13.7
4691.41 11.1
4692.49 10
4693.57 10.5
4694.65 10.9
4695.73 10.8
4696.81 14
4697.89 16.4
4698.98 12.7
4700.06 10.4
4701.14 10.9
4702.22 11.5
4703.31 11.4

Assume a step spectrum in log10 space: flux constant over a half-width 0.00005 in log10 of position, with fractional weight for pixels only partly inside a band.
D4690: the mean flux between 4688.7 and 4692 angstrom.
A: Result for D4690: 12.7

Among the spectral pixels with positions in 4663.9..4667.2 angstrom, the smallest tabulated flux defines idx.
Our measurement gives 10.6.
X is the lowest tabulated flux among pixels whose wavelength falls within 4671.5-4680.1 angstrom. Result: 9.51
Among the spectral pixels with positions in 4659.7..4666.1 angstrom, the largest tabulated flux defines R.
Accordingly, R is 12.3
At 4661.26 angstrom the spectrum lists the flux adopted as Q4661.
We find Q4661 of 11.9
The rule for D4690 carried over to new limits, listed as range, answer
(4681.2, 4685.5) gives 11.5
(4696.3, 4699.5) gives 14.4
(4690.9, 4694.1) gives 10.5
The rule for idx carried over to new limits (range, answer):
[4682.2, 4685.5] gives 11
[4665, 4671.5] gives 9.61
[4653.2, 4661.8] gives 10.4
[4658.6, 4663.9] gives 11.9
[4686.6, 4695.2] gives 10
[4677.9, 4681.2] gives 10.5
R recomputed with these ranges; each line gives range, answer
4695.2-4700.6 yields 16.4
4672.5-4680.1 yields 12.2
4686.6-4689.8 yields 13.4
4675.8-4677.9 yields 11.1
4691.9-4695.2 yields 10.9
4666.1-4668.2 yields 11.3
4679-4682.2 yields 12.4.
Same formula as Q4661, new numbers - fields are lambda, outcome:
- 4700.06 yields 10.4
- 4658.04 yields 12.4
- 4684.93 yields 11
